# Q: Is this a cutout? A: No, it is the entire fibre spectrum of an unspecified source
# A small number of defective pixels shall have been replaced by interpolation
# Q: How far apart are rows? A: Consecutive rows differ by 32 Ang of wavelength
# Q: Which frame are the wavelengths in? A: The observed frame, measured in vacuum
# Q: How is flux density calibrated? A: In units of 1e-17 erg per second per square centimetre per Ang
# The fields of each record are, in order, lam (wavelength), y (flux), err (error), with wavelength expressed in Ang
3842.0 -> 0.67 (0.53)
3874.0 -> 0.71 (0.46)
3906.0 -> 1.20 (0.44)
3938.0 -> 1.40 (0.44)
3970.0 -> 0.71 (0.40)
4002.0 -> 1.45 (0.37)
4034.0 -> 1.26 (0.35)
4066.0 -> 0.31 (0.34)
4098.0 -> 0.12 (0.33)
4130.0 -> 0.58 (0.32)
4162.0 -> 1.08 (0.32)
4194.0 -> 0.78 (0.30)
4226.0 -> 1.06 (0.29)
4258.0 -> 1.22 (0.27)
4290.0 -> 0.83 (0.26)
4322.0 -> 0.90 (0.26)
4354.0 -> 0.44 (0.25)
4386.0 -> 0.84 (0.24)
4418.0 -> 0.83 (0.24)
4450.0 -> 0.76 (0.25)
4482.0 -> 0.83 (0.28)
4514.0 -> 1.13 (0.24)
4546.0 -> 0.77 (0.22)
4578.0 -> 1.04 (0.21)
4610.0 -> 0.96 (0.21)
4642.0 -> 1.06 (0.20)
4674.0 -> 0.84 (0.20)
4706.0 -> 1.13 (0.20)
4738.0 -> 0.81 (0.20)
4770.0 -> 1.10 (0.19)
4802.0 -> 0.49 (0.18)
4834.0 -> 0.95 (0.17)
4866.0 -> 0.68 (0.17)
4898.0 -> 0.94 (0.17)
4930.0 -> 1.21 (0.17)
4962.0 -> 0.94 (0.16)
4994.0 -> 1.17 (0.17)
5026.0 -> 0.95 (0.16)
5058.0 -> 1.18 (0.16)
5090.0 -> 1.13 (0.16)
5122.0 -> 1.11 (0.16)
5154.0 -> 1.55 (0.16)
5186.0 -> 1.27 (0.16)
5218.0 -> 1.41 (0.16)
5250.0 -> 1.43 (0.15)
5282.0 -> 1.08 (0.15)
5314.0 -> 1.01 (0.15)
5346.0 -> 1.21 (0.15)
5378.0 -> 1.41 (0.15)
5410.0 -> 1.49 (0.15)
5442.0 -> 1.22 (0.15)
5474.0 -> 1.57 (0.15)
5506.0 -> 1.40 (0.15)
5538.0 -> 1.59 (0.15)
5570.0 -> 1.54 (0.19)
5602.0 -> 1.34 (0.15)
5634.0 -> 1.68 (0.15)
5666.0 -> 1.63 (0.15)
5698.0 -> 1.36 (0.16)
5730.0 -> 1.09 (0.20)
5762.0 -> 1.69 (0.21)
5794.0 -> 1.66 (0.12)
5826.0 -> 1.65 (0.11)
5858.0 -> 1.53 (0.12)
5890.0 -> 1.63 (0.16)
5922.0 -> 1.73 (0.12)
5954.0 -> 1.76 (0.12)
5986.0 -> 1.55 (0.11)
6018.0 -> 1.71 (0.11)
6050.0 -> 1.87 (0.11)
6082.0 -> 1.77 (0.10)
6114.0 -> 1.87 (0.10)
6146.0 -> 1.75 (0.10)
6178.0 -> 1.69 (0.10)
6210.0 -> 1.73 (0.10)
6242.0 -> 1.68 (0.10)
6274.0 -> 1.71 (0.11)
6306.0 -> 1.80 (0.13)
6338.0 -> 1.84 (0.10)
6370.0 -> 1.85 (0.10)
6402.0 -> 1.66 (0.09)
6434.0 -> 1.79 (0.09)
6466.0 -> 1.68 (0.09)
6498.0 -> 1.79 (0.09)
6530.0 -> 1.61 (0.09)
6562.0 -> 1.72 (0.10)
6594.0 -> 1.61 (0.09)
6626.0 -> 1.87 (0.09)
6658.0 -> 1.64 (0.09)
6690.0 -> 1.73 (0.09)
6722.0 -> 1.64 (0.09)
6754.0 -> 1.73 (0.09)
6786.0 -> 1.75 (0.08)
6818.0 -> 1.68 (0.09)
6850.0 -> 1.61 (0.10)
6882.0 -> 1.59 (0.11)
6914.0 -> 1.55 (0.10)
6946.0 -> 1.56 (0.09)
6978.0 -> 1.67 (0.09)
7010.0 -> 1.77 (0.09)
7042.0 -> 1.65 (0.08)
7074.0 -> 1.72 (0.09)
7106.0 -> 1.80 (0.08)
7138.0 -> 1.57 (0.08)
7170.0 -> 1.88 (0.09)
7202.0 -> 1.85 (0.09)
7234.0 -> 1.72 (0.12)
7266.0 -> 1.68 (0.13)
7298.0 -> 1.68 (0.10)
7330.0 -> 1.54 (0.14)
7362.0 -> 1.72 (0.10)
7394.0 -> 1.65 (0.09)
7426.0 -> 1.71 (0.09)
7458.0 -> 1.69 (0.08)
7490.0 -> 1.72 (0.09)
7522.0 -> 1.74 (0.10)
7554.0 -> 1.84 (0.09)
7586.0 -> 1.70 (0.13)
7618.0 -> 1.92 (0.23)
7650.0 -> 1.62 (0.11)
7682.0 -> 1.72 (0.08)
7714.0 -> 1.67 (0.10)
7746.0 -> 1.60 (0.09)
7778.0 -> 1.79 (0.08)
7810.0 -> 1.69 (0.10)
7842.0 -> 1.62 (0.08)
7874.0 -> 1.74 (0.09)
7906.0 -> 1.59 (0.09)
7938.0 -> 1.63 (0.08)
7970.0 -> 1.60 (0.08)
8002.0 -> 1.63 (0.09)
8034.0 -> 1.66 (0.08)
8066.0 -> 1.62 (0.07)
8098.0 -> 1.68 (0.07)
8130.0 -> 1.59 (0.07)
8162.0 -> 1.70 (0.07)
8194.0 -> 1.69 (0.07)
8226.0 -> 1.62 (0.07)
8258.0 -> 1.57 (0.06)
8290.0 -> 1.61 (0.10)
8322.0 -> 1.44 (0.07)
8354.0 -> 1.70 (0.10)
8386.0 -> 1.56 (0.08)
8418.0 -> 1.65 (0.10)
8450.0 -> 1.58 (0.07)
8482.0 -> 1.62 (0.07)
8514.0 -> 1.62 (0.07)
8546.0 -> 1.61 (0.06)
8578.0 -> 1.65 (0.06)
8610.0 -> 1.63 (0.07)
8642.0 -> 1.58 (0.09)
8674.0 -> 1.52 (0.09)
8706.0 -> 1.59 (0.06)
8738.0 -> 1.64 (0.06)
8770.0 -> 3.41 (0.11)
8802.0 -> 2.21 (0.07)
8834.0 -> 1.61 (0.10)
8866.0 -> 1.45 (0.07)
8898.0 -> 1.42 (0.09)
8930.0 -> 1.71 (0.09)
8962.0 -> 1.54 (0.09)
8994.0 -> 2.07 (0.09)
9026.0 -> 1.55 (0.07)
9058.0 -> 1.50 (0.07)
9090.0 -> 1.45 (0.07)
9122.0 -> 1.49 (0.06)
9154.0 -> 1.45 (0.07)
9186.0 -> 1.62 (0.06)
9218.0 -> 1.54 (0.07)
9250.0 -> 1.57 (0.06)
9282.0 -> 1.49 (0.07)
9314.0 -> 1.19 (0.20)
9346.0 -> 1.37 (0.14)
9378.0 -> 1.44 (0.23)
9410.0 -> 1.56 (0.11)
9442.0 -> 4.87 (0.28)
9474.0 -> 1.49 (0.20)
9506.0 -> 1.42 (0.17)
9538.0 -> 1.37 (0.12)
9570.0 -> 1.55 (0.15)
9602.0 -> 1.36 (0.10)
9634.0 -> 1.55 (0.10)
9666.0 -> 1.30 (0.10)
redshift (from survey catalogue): 0.34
